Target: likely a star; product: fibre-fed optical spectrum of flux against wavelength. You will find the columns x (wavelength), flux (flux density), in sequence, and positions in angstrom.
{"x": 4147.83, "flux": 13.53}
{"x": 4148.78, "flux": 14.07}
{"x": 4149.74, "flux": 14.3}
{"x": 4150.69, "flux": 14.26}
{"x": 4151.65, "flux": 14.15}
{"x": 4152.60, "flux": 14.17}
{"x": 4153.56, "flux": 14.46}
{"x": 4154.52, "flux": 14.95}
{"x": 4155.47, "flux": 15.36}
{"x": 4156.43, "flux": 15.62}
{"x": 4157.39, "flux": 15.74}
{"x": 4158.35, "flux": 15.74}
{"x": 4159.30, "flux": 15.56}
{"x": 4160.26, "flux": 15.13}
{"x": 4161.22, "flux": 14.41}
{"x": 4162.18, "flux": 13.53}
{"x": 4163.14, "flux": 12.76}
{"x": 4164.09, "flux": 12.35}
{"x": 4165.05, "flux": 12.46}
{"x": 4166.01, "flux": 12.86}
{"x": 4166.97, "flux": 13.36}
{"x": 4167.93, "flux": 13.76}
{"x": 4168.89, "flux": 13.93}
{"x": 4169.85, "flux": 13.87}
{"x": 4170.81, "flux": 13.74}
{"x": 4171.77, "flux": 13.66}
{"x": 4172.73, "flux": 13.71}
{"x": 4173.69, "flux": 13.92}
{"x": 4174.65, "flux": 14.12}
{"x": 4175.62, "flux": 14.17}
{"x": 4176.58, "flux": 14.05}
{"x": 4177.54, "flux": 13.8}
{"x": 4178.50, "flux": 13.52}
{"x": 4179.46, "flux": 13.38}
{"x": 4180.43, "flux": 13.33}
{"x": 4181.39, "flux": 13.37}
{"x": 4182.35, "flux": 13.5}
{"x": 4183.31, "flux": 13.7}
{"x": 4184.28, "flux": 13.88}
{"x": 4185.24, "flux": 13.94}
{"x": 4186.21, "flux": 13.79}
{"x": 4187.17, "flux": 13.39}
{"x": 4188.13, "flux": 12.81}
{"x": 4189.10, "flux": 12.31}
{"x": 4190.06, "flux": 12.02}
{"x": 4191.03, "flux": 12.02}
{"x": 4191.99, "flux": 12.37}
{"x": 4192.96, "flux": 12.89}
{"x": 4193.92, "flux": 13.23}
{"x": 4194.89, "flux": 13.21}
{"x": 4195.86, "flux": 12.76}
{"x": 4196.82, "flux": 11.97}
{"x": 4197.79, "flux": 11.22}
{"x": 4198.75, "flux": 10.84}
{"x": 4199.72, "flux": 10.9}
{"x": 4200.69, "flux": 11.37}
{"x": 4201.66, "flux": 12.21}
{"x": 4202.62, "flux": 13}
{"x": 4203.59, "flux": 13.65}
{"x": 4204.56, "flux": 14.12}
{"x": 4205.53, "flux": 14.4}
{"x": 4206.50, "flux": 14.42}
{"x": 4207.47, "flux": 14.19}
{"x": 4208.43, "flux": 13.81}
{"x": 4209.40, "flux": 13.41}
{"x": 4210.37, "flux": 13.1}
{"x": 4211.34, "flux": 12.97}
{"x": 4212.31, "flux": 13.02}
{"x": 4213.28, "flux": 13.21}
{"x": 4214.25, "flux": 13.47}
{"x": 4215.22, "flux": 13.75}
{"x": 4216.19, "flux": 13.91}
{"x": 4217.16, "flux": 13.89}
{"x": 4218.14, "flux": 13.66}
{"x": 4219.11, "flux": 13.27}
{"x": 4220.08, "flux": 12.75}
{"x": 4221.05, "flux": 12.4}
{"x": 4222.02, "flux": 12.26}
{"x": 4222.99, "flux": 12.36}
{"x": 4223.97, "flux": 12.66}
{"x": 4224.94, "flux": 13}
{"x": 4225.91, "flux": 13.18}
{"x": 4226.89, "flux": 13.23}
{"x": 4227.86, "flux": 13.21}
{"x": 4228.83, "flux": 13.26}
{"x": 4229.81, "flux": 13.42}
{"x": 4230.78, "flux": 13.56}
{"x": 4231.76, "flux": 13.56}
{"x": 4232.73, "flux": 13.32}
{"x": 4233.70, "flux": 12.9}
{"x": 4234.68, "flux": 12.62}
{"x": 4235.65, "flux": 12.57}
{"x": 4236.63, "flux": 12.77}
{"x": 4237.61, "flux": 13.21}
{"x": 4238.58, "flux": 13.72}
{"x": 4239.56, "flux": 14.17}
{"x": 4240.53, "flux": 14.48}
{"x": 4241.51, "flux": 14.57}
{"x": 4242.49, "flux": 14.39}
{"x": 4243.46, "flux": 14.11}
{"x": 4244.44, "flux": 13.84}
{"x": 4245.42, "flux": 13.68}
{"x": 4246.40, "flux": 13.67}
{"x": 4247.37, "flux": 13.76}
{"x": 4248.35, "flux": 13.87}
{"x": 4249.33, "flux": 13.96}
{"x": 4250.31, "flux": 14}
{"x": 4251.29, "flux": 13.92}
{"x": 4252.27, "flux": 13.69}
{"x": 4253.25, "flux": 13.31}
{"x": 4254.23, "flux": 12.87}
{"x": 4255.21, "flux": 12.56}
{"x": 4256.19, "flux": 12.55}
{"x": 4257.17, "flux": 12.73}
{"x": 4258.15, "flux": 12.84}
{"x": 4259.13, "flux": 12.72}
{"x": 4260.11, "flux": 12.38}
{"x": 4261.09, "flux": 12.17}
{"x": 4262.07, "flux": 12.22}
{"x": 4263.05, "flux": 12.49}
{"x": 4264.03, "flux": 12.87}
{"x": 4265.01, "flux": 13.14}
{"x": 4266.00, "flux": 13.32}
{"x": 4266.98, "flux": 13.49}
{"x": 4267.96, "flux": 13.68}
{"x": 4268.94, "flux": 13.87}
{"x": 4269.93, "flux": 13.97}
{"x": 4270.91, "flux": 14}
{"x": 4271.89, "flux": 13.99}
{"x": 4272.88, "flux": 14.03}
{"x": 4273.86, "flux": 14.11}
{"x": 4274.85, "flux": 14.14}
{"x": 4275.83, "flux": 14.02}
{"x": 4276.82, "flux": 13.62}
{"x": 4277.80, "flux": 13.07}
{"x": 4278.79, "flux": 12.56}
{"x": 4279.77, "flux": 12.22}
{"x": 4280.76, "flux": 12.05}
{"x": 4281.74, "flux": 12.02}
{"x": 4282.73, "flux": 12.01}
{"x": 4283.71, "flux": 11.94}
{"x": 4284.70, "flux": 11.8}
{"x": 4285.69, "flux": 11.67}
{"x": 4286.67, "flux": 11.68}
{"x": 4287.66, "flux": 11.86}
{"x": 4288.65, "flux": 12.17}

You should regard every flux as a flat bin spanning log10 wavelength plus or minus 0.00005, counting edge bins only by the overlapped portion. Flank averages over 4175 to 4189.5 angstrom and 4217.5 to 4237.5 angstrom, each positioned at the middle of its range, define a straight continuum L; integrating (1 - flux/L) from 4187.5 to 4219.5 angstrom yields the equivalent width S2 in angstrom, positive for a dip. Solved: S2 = 0.79 angstrom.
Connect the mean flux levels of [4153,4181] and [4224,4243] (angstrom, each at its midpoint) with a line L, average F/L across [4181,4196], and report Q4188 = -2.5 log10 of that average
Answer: 0.06 mag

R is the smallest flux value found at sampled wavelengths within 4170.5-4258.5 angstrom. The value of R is 10.84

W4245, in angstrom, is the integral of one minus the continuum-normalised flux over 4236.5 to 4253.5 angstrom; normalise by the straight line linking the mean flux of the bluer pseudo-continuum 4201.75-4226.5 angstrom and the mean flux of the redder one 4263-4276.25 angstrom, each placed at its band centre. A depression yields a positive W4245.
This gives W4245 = -0.4 angstrom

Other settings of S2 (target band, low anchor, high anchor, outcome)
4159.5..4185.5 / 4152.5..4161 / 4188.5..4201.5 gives 0.4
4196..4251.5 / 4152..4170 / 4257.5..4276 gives 1.7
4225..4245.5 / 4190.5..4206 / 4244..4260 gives -0.7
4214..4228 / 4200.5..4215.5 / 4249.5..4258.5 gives 0.2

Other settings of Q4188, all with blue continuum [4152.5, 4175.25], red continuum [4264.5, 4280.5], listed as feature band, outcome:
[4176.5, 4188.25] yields 0.03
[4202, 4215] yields 0.02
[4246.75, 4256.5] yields 0.02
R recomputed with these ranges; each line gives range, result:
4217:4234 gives 12.26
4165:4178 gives 12.46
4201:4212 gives 12.21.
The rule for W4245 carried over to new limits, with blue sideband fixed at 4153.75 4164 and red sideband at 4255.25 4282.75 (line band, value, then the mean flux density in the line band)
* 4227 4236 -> 0.33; 13.2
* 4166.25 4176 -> 0.53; 13.8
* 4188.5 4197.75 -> 1.16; 12.5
